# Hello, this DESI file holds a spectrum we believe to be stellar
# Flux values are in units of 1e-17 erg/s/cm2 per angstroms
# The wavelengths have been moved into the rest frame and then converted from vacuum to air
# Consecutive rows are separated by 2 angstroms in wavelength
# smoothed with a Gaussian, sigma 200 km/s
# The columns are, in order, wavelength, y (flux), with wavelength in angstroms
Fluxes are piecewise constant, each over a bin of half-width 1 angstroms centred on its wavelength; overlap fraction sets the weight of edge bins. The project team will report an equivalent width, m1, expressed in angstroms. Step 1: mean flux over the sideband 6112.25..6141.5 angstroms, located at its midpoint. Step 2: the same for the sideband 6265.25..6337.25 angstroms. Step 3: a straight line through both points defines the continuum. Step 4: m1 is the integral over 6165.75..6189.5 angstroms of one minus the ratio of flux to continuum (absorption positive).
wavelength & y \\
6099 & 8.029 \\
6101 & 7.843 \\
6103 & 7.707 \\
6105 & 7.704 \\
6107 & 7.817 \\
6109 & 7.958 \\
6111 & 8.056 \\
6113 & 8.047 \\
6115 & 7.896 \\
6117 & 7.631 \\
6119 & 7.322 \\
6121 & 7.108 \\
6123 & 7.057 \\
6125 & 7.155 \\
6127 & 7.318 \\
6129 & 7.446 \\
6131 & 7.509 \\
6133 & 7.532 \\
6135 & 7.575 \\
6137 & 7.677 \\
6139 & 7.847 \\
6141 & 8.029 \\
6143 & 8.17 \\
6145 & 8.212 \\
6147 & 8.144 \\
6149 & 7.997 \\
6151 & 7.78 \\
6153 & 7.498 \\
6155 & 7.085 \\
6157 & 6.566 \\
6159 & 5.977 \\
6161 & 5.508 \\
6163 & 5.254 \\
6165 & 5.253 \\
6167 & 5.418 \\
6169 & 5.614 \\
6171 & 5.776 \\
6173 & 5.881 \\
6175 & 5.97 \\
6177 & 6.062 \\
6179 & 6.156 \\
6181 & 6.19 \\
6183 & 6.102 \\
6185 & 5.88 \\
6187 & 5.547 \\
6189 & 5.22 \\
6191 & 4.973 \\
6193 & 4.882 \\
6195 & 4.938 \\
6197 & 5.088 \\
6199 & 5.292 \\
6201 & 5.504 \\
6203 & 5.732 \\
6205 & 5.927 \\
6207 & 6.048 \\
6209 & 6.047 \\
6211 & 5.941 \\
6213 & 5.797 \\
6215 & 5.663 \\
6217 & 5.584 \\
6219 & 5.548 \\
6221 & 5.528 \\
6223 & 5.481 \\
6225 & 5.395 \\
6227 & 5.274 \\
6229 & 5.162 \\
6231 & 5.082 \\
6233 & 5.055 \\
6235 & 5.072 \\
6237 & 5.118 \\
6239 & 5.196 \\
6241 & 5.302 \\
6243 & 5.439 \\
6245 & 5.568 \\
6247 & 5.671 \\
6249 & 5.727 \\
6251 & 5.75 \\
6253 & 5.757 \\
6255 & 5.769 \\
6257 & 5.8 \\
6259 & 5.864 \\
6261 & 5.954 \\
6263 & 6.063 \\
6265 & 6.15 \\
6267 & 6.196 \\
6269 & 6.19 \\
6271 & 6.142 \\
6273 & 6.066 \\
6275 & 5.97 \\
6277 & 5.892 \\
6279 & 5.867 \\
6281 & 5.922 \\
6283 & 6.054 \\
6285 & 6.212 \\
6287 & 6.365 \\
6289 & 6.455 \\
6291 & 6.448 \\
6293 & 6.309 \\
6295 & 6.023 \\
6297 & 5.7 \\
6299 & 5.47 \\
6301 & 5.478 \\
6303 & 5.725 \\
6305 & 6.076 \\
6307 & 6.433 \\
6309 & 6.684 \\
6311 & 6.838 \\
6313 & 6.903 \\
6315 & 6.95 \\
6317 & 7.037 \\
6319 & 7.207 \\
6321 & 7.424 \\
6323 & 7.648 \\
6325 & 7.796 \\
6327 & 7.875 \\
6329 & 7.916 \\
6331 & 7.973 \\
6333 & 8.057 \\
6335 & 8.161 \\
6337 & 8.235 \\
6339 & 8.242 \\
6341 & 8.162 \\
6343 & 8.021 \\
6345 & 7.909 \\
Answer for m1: 4.7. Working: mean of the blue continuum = 7.53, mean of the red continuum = 6.64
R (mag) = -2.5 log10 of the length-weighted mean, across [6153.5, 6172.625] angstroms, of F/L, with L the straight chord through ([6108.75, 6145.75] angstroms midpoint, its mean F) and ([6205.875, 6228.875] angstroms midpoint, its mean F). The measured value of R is 0.17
